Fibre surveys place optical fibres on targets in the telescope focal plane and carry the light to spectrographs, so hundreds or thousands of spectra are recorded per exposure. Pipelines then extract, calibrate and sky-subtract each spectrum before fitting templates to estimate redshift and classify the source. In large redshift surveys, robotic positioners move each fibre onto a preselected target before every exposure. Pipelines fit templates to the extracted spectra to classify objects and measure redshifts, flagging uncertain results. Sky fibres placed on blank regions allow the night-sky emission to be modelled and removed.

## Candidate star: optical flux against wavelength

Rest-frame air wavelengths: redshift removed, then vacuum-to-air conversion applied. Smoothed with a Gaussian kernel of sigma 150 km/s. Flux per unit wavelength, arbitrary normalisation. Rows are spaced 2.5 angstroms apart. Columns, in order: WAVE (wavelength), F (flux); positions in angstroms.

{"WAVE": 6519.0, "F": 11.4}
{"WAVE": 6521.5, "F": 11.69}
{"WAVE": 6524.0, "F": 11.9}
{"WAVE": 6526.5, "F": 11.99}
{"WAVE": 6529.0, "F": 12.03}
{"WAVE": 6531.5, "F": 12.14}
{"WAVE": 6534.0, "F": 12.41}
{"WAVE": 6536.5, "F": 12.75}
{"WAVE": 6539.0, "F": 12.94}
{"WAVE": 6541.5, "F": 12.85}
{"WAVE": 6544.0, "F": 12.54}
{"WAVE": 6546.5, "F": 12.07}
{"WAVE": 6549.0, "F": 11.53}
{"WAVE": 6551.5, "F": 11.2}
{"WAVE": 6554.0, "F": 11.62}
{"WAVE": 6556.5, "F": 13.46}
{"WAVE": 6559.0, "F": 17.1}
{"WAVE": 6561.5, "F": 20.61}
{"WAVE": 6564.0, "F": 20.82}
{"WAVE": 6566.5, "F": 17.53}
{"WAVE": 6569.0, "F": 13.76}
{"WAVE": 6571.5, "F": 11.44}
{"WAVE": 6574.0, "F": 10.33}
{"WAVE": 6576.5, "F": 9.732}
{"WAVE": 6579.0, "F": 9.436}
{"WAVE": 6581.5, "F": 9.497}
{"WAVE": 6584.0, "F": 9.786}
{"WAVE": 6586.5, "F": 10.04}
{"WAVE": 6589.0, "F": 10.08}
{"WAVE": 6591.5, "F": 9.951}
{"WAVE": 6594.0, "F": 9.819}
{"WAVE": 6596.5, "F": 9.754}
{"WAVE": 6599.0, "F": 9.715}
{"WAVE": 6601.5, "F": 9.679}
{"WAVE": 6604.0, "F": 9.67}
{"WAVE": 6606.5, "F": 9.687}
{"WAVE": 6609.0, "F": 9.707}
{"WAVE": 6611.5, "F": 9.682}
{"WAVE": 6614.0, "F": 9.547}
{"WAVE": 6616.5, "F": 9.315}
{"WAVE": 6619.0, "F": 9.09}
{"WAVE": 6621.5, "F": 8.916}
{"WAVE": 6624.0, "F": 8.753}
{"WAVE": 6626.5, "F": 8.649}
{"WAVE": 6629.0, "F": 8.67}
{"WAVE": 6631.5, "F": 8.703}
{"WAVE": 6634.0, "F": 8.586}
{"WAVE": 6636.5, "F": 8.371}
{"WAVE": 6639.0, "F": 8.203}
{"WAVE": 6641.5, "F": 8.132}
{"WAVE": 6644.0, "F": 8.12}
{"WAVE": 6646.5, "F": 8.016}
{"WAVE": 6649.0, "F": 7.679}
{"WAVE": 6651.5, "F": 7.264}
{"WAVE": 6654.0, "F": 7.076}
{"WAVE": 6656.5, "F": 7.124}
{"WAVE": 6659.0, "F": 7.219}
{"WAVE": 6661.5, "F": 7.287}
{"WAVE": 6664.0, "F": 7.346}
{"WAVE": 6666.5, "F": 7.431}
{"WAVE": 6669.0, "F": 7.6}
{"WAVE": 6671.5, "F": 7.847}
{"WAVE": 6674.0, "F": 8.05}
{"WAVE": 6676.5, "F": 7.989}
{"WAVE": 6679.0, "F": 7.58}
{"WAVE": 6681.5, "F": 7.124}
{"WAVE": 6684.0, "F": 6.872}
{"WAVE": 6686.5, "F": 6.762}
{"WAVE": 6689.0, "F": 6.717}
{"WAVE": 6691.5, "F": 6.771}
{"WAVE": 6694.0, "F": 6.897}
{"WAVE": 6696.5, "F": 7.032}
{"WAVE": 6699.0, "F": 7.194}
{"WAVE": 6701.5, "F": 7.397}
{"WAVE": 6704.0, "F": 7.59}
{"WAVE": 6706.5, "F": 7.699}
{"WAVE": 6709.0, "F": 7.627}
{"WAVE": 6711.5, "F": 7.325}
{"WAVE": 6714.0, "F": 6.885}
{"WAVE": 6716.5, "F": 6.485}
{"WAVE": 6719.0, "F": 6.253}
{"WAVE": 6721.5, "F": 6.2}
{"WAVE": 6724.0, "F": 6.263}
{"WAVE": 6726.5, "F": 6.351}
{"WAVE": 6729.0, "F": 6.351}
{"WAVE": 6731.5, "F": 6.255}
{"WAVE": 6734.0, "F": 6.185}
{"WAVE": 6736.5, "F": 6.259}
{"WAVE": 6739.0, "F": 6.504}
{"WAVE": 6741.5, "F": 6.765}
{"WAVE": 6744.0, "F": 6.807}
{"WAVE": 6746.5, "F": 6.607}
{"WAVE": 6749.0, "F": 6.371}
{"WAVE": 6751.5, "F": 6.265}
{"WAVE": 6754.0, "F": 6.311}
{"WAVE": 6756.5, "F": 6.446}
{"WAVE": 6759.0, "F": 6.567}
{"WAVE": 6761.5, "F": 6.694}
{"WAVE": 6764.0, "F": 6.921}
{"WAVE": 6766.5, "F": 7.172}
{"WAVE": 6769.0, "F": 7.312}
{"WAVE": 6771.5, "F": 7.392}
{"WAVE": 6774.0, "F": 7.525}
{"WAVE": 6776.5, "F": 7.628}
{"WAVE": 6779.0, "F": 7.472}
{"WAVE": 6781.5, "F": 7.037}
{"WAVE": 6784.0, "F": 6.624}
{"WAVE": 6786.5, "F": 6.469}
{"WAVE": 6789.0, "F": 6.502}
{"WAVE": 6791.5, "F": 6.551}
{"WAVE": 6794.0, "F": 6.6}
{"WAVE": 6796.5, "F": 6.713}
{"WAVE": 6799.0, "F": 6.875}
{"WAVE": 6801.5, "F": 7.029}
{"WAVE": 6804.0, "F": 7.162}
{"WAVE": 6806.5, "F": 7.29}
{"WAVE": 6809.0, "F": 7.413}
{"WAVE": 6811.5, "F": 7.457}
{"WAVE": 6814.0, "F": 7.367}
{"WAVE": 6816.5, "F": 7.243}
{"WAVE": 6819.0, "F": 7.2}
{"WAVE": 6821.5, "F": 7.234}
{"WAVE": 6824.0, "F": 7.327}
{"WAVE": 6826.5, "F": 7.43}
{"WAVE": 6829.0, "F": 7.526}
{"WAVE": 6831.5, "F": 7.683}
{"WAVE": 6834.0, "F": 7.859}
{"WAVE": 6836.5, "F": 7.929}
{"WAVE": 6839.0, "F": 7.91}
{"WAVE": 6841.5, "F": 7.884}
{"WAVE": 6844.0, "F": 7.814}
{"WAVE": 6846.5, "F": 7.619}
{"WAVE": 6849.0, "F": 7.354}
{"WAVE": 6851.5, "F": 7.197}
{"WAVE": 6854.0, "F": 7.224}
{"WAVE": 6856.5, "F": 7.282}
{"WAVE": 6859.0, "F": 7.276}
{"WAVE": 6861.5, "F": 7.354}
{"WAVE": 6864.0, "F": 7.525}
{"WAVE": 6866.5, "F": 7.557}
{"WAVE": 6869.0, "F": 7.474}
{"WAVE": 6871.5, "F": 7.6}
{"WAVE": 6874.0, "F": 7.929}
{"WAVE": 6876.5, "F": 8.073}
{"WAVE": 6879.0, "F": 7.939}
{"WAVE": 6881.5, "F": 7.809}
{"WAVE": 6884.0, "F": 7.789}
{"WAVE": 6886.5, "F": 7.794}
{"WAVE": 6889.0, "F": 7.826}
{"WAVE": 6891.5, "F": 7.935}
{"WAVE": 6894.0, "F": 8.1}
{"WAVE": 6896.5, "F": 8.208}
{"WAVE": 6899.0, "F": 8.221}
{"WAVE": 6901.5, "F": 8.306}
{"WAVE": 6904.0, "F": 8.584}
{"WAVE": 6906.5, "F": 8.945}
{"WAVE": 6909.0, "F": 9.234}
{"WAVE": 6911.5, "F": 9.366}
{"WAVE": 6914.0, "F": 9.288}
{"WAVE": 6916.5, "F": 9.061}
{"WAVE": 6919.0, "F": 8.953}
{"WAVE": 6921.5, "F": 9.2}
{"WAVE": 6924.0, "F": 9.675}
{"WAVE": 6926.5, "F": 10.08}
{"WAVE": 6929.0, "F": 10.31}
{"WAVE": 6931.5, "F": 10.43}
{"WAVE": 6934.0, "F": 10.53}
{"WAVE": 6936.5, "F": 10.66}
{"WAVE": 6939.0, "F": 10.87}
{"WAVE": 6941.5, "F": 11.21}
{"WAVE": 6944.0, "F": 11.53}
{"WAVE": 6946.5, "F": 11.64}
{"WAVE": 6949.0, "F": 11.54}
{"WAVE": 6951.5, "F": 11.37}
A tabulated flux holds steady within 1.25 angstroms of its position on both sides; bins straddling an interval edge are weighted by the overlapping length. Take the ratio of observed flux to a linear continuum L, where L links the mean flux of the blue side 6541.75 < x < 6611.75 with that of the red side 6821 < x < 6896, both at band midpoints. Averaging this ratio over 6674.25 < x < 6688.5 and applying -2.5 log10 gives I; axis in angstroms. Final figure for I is 0.374 mag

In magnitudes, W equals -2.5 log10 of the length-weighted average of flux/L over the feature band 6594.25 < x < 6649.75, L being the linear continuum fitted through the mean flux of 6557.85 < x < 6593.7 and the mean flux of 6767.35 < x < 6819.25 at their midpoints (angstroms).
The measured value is 0.278 mag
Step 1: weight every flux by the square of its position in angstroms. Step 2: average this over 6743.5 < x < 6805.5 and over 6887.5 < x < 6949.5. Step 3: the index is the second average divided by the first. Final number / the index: 1.5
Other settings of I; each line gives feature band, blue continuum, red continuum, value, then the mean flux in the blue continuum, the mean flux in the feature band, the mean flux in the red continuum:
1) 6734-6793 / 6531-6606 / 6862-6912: 0.382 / 12.1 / 6.78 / 8.08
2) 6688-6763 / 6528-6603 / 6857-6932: 0.474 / 12.2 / 6.7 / 8.43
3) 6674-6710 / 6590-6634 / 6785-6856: 0.179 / 9.35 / 7.26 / 7.28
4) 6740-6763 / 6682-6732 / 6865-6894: 0.089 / 6.86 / 6.54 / 7.8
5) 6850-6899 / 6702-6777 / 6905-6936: 0.157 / 6.76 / 7.69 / 9.61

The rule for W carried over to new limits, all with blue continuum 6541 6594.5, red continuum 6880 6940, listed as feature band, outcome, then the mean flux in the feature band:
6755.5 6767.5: 0.48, 6.76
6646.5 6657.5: 0.50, 7.37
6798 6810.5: 0.37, 7.17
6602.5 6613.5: 0.25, 9.68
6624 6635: 0.35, 8.66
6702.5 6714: 0.43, 7.48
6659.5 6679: 0.45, 7.63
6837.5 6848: 0.24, 7.8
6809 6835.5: 0.31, 7.44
